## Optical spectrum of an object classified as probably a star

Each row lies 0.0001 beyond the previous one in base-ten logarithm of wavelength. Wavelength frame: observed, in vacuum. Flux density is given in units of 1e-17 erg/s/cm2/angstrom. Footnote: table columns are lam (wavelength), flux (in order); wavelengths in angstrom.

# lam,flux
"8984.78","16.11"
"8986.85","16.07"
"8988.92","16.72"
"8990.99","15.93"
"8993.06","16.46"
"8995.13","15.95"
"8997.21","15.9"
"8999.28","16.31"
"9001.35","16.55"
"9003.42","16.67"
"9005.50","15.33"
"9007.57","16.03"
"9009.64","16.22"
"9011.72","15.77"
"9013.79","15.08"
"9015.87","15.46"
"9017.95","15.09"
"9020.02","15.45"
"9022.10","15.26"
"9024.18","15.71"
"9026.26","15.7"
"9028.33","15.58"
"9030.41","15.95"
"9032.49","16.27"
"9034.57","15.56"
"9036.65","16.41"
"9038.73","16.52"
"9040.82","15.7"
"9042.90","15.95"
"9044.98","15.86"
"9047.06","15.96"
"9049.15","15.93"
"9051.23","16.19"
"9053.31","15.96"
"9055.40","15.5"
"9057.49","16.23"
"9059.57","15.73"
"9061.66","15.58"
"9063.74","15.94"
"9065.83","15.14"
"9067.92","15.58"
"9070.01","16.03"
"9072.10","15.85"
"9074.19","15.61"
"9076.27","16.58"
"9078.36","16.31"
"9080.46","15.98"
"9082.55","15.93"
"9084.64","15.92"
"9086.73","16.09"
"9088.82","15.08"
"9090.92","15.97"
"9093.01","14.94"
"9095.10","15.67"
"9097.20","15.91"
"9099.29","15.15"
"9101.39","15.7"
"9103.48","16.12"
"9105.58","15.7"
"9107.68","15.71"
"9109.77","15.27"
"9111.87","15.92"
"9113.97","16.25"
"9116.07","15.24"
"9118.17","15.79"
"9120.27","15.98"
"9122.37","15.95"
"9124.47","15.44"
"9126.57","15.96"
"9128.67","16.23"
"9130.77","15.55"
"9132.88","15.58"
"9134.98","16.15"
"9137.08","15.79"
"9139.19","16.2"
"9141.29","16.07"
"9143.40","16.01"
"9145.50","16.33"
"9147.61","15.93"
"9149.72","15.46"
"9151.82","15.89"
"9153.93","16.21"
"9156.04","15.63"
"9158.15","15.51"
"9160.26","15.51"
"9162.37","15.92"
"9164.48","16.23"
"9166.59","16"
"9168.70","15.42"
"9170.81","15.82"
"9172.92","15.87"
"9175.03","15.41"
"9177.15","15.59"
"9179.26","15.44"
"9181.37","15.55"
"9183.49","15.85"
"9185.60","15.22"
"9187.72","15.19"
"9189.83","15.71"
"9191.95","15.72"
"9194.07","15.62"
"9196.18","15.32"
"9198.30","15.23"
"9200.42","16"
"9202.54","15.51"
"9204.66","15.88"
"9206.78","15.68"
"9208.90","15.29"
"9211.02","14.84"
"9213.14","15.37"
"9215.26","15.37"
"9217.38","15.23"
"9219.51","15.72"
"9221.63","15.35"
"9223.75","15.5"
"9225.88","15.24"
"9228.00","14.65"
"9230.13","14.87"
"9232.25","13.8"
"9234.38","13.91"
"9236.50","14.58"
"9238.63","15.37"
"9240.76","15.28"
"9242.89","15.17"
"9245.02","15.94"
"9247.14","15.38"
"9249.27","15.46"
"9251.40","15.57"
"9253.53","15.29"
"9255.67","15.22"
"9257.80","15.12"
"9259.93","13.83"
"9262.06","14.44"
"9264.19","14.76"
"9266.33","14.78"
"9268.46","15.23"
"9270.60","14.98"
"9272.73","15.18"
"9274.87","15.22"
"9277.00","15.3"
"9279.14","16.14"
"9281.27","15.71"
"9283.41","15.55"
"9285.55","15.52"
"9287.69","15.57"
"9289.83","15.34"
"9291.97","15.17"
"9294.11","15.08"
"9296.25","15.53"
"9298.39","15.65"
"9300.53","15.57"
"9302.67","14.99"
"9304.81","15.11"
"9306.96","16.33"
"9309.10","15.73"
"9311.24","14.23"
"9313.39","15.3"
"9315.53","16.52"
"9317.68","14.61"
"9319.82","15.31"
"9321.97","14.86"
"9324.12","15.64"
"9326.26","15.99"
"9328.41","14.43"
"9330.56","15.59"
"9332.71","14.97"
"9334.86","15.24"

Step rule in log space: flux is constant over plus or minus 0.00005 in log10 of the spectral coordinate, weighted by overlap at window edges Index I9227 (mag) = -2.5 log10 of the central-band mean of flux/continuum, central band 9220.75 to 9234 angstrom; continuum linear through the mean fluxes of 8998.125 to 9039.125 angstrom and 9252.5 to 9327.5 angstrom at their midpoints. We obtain 0.041 mag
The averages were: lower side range 15.8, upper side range 15.3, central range 14.8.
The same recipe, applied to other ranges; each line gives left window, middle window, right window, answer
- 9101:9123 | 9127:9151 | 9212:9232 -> -0.020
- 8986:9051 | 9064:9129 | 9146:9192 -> 0.002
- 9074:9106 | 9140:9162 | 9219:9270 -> -0.026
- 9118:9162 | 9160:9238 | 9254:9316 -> 0.017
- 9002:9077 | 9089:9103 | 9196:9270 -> 0.005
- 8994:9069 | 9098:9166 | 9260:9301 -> -0.015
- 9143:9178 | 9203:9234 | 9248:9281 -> 0.018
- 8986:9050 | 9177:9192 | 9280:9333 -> 0.006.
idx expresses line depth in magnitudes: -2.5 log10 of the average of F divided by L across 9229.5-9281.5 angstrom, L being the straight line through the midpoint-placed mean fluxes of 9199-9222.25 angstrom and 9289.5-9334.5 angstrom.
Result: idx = 0.03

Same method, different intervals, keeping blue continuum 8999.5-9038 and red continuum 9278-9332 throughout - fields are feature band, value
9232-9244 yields 0.055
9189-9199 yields 0.003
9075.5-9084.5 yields -0.029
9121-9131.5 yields -0.013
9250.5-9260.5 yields 0.031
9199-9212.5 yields 0.002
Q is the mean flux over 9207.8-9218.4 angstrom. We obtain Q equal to 15.2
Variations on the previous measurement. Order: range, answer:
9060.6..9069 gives 15.6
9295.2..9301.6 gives 15.6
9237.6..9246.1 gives 15.4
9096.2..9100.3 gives 15.5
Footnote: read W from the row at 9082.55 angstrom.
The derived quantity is 15.93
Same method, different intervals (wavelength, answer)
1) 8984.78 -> 16.11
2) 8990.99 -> 15.93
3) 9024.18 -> 15.71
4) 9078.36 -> 16.31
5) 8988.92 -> 16.72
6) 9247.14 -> 15.38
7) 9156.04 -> 15.63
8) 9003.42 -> 16.67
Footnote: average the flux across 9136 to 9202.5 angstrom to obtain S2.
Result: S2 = 15.7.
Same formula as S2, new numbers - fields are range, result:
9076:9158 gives 15.8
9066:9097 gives 15.8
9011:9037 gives 15.6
